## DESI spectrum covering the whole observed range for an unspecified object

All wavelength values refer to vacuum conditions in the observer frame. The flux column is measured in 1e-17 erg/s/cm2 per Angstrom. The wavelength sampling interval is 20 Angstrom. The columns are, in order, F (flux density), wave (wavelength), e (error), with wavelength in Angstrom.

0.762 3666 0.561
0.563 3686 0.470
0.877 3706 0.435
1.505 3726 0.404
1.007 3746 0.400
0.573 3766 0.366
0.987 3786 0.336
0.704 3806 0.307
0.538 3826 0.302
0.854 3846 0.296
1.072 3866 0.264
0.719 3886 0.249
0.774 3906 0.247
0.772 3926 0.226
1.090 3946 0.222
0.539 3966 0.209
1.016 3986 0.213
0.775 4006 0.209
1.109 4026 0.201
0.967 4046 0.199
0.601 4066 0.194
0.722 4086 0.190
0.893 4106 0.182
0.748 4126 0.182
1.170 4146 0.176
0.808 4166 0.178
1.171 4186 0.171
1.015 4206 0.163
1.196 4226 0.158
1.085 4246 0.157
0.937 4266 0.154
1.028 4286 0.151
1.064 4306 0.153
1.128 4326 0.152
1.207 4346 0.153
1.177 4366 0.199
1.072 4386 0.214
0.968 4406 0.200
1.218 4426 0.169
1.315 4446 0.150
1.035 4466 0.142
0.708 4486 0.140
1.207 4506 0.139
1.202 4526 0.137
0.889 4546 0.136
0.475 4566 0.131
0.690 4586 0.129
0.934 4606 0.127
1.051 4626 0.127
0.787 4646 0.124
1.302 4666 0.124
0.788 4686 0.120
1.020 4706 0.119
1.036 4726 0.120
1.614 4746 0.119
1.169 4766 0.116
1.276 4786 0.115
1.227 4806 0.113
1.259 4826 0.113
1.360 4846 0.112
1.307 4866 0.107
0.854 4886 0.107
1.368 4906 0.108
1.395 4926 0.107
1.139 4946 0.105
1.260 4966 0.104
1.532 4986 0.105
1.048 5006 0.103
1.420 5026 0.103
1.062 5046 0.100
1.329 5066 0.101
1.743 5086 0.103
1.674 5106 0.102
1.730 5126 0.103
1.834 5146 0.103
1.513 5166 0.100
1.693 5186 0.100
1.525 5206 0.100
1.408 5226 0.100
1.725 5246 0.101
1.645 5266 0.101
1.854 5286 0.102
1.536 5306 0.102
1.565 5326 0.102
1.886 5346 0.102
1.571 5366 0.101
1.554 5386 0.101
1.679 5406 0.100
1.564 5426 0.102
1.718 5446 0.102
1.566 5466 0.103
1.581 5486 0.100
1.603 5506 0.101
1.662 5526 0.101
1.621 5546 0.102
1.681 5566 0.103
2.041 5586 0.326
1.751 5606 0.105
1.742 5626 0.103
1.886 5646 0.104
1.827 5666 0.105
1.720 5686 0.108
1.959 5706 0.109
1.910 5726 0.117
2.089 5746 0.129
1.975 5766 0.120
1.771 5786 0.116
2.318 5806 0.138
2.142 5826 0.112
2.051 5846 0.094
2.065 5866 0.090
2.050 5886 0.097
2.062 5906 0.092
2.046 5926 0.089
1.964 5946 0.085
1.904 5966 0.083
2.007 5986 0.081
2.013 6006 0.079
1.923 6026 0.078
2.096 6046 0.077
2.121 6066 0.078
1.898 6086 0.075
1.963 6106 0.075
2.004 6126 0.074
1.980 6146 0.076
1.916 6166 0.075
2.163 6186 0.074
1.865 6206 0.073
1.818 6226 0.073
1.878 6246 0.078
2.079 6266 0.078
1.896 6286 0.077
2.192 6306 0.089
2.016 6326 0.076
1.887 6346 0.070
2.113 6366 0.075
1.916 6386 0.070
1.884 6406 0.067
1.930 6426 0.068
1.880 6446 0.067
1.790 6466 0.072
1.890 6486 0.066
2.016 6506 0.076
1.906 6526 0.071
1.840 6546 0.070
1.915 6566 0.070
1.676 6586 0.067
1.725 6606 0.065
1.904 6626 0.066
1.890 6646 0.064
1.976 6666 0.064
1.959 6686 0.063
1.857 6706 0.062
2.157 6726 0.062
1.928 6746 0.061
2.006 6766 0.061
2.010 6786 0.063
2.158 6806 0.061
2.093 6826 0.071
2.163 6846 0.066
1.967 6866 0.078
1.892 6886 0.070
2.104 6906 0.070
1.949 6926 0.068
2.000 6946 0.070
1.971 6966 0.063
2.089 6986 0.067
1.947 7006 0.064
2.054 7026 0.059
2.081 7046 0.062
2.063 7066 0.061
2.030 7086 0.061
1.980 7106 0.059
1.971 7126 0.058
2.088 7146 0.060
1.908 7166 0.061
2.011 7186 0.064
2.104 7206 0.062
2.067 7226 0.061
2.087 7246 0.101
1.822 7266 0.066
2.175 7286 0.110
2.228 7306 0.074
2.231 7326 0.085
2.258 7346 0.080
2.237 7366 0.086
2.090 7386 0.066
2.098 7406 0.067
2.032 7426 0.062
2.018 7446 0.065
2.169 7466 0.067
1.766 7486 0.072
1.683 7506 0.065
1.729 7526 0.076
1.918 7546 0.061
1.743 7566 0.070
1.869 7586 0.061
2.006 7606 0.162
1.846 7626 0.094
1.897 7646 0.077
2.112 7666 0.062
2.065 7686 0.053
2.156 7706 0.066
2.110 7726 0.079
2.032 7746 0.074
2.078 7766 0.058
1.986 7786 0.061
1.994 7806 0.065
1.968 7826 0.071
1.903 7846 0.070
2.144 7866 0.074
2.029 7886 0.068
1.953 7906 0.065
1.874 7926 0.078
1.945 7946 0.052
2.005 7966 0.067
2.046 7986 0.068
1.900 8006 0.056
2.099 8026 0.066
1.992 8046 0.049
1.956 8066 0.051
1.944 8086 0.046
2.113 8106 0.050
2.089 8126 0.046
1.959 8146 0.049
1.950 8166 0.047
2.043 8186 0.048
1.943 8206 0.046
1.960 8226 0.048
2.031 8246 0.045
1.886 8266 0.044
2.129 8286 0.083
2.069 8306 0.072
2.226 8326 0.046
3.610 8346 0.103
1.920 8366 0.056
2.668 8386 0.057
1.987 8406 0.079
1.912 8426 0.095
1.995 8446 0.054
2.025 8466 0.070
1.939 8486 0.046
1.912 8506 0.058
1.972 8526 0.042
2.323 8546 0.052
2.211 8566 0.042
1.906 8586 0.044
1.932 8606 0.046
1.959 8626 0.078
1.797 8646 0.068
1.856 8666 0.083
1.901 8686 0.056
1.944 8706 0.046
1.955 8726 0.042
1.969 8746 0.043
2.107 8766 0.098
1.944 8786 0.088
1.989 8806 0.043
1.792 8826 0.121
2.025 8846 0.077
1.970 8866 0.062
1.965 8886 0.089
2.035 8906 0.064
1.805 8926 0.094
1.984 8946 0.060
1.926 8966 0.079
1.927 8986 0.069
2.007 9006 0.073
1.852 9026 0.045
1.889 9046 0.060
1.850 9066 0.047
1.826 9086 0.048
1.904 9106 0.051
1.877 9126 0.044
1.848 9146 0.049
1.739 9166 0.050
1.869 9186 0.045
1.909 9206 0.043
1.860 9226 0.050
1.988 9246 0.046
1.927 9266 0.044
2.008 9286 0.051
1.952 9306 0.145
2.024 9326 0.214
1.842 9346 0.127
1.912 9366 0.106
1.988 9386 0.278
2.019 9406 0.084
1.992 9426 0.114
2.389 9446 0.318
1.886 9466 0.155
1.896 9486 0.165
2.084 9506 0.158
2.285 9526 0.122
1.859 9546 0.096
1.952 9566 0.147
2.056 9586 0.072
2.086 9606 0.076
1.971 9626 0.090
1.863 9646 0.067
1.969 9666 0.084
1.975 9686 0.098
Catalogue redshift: 0.272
